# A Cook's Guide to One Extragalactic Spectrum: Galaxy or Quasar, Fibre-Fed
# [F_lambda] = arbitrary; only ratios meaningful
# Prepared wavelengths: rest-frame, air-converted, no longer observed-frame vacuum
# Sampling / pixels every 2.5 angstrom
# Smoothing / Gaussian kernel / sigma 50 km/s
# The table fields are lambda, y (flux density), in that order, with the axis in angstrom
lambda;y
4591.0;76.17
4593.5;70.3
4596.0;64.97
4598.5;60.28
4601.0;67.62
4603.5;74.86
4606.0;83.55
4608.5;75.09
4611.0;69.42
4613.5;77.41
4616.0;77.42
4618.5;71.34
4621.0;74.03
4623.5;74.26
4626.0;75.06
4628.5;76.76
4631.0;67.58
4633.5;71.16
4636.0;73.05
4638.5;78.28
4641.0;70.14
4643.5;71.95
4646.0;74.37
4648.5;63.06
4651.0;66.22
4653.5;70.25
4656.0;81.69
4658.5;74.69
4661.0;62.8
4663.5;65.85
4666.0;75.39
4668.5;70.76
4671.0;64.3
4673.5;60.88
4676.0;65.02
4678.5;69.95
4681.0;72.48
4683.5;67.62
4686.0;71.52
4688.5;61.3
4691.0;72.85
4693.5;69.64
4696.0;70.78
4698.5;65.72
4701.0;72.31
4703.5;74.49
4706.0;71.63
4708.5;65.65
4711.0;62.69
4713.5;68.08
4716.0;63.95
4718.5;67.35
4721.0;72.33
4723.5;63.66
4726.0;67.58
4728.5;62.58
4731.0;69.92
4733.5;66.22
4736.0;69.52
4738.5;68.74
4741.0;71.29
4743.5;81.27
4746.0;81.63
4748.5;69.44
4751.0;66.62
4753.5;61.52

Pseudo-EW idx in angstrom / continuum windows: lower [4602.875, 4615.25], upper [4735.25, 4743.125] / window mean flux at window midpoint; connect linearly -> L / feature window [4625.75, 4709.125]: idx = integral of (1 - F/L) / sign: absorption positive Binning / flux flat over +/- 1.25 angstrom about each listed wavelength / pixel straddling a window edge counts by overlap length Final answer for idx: 4.3 angstrom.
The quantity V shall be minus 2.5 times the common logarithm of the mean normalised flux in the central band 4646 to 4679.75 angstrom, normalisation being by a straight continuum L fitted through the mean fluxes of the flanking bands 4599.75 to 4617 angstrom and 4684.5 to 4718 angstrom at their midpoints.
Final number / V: 0.038 mag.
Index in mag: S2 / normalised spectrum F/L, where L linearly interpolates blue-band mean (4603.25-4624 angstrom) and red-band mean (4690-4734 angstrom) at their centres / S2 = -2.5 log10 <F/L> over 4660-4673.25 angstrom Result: 0.06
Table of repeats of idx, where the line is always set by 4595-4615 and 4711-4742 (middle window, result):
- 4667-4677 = 0.56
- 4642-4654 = 0.19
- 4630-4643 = -0.27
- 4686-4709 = -0.40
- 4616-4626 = -0.39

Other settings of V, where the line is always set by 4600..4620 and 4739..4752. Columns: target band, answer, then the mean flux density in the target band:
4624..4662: 0.04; 71.9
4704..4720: 0.11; 67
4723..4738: 0.11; 66.8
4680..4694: 0.08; 69.2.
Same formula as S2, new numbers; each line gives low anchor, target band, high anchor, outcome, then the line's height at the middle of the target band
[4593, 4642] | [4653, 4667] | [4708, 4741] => -0.02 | 70.4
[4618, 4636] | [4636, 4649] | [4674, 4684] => -0.01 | 71.6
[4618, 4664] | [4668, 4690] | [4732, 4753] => 0.07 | 71.7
